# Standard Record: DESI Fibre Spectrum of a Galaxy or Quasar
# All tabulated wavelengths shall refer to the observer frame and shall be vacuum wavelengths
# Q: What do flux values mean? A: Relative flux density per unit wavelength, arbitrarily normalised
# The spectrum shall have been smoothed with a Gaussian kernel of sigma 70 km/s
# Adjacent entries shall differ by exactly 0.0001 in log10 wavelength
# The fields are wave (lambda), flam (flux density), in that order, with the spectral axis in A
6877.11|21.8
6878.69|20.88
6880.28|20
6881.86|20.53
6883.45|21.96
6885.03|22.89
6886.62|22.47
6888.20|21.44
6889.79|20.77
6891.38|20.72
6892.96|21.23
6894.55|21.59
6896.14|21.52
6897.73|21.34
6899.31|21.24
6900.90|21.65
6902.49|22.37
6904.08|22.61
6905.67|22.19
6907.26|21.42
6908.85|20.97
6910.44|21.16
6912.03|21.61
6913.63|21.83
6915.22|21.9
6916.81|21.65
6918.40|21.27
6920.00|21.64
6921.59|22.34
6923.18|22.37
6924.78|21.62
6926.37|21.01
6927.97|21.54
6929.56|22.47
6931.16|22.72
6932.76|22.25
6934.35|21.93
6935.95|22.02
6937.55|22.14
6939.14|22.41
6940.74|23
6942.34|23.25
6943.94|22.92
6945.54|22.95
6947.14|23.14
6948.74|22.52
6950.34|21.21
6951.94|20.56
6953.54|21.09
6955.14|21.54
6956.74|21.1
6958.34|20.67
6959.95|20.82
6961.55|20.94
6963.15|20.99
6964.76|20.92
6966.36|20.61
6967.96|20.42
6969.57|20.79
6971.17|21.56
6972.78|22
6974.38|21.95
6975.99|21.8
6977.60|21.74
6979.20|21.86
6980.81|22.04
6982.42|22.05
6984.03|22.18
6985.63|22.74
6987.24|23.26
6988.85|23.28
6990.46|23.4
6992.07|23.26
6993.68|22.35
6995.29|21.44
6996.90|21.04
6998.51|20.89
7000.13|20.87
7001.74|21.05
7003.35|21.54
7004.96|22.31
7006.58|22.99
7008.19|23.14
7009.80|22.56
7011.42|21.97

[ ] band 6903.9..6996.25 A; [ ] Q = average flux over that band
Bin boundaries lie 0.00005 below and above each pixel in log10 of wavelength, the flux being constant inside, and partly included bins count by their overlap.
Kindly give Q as 21.9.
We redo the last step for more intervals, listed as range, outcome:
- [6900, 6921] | 21.7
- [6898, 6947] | 22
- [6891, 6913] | 21.6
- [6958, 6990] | 21.7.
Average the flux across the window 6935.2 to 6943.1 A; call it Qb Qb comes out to 22.6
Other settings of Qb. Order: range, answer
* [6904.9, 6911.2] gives 21.4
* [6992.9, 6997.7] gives 21.6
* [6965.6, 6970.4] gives 20.6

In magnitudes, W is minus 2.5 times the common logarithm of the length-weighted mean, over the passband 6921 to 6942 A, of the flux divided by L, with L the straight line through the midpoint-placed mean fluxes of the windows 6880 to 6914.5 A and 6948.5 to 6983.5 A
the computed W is -0.04 mag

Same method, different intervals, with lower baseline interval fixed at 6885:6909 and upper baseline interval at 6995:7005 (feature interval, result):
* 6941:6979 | -0.01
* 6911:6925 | -0.01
